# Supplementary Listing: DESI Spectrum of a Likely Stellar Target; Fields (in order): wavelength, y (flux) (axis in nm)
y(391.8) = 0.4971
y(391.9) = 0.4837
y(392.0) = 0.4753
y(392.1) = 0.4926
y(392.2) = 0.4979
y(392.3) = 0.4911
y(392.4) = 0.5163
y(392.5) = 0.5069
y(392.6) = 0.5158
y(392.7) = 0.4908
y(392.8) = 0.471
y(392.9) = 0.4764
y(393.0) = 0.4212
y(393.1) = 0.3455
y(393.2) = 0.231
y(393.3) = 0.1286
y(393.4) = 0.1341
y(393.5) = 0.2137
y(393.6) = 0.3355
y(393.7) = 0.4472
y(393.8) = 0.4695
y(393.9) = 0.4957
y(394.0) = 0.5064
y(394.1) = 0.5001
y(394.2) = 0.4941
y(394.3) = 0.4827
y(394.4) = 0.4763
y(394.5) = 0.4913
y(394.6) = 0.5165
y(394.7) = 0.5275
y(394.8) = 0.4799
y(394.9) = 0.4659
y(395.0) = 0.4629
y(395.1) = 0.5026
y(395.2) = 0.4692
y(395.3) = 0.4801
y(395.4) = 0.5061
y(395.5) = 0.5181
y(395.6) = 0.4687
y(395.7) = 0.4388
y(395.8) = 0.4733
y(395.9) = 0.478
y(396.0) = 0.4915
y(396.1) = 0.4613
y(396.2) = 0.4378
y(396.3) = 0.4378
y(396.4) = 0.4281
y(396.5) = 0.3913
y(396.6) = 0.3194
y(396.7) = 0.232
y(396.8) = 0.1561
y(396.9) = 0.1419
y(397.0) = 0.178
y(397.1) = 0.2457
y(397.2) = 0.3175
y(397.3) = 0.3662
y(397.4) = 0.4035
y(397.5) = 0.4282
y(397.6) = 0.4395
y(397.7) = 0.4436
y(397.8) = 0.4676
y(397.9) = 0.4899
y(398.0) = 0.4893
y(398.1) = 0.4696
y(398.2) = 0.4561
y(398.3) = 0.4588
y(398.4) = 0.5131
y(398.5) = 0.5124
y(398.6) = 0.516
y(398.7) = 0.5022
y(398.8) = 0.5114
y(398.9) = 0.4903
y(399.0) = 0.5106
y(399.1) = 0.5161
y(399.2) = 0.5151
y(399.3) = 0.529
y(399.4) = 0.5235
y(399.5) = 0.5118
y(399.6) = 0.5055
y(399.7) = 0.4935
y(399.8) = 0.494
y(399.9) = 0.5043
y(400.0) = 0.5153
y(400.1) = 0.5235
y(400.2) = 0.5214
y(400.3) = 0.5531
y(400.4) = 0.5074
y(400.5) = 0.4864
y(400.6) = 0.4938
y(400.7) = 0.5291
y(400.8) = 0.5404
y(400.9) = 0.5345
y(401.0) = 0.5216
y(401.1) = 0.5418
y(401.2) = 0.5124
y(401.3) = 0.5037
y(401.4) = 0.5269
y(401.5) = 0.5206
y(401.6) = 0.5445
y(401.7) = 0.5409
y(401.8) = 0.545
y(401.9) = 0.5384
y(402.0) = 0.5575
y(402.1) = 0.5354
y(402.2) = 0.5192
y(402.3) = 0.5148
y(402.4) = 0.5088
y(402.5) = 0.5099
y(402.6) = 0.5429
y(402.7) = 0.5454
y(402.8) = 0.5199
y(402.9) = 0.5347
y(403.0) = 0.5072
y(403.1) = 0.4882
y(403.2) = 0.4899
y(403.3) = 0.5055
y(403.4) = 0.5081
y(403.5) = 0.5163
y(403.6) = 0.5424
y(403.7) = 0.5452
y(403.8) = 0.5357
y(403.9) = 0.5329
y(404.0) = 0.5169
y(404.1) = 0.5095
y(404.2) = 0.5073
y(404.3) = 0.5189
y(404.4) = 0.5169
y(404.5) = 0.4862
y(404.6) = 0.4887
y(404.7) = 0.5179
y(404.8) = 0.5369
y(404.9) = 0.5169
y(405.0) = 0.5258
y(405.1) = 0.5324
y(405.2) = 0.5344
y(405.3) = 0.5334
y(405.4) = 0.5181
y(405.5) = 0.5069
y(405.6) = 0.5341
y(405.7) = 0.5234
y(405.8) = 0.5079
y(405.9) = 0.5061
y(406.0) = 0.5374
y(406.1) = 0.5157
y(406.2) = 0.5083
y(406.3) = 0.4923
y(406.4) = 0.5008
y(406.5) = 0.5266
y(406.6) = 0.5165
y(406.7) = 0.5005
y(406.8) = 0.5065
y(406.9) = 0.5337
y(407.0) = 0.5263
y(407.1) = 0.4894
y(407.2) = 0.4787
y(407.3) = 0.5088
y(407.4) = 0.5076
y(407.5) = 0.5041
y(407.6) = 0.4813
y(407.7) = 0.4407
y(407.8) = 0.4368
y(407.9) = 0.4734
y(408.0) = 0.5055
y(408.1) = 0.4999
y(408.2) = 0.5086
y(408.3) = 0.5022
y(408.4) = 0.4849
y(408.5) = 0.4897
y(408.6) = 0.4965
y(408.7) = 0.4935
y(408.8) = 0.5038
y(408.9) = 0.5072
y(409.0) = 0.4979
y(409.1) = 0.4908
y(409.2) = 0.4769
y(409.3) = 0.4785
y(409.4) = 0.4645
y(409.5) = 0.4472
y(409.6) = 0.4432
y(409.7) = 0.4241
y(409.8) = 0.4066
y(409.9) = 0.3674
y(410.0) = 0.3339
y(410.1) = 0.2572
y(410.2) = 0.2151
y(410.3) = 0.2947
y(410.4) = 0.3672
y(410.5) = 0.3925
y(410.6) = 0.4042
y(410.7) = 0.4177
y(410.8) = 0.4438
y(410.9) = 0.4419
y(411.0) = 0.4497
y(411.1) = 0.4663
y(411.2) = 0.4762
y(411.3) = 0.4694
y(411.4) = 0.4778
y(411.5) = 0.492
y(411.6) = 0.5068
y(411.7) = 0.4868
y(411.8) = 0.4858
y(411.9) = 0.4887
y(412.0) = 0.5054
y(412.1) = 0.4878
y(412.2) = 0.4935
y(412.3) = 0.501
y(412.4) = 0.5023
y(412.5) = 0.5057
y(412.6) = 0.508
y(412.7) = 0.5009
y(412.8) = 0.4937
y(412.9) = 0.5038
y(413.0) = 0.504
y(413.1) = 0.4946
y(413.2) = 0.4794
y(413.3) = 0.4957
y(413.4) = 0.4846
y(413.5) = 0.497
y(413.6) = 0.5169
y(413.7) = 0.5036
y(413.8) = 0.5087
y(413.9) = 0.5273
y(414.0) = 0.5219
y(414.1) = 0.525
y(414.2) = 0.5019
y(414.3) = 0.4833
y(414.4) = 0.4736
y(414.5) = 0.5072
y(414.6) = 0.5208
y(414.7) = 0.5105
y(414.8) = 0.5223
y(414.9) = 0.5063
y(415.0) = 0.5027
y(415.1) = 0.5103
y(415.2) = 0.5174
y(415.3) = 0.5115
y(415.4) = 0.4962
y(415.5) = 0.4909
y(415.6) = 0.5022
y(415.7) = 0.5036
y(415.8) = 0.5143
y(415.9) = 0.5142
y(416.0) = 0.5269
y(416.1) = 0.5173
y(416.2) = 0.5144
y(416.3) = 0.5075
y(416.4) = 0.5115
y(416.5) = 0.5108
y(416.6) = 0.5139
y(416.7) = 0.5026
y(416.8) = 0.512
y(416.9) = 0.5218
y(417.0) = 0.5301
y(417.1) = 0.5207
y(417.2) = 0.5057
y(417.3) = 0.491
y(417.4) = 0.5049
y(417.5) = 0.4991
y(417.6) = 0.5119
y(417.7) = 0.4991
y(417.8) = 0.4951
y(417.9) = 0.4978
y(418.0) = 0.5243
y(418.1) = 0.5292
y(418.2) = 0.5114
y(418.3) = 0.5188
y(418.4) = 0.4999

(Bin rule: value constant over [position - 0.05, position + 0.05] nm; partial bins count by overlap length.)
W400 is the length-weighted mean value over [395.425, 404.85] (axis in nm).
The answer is 0.481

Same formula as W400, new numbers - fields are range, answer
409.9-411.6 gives 0.402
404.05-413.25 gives 0.48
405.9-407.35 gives 0.51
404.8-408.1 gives 0.508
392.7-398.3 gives 0.412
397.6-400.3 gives 0.499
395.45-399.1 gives 0.42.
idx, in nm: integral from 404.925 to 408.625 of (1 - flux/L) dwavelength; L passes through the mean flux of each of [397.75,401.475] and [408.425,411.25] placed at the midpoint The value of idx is -0.44 nm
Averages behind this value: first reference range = 0.508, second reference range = 0.427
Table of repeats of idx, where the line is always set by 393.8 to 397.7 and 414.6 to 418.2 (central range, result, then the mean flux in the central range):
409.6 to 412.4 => 0.34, 0.43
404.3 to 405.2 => -0.11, 0.516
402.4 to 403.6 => -0.16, 0.516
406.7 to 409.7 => -0.07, 0.488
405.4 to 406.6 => -0.12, 0.515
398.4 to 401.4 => -0.49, 0.515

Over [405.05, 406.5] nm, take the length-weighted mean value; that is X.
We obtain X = 0.518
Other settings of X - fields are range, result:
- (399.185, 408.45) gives 0.515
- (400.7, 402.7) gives 0.53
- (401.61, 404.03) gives 0.525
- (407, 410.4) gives 0.452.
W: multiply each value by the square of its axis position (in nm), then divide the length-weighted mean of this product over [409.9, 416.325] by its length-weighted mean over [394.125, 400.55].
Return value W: 1.13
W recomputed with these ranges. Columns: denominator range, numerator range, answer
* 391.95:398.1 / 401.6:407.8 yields 1.29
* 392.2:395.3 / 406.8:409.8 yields 1.19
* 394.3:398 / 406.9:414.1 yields 1.20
